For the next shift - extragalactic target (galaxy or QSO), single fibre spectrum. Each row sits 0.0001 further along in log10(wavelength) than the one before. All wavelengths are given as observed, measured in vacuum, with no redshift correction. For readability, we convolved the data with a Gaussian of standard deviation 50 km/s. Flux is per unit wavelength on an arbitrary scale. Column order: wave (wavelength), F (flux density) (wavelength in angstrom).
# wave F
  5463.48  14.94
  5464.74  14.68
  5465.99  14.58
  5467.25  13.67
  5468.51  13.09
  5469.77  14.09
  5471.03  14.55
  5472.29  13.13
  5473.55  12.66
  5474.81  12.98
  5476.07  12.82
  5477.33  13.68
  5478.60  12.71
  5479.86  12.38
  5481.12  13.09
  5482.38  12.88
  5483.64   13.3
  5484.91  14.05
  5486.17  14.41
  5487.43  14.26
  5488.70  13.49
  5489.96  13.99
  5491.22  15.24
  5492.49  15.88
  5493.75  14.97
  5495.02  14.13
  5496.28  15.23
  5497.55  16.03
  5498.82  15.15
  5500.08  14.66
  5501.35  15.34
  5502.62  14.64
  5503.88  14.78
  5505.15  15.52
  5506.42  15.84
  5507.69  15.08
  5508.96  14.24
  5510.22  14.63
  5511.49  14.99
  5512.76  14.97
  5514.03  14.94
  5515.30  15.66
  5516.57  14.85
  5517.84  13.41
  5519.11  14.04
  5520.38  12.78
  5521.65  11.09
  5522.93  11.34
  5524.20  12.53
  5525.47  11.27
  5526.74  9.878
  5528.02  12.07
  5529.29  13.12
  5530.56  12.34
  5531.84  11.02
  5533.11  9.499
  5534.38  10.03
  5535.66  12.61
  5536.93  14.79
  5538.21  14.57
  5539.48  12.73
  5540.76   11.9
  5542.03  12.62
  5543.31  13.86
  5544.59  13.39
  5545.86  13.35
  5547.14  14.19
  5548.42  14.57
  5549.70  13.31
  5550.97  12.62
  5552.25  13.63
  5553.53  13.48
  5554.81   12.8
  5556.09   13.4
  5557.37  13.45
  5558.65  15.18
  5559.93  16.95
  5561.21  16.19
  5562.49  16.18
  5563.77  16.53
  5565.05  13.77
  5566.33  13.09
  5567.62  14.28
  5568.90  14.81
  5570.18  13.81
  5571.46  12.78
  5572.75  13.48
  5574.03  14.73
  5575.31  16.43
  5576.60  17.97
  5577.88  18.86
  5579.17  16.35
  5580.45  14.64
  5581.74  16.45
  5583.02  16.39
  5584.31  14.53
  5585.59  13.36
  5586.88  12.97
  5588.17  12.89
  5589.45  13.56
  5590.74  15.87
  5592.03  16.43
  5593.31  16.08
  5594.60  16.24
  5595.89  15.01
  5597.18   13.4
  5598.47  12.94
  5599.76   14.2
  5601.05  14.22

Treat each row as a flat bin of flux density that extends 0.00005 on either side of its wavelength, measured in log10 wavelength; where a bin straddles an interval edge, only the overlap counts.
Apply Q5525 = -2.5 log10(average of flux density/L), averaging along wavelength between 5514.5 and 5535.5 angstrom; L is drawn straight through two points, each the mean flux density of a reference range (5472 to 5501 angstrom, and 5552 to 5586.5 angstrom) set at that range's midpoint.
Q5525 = 0.181 mag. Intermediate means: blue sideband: 14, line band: 12.2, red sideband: 14.9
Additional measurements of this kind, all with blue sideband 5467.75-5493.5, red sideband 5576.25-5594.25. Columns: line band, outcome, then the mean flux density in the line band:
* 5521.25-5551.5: 0.17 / 12.5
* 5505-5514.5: -0.06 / 15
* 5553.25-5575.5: 0.04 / 14.5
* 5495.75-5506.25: -0.09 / 15.2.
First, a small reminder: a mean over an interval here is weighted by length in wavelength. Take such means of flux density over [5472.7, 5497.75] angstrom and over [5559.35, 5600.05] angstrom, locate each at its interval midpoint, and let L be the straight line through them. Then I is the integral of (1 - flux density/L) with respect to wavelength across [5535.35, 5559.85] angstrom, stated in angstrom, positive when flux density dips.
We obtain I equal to 1.8 angstrom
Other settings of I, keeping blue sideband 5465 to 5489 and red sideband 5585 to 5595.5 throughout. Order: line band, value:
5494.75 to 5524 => -1.37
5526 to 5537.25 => 1.96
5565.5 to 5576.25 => 0.16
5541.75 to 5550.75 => 0.39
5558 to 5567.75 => -0.63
